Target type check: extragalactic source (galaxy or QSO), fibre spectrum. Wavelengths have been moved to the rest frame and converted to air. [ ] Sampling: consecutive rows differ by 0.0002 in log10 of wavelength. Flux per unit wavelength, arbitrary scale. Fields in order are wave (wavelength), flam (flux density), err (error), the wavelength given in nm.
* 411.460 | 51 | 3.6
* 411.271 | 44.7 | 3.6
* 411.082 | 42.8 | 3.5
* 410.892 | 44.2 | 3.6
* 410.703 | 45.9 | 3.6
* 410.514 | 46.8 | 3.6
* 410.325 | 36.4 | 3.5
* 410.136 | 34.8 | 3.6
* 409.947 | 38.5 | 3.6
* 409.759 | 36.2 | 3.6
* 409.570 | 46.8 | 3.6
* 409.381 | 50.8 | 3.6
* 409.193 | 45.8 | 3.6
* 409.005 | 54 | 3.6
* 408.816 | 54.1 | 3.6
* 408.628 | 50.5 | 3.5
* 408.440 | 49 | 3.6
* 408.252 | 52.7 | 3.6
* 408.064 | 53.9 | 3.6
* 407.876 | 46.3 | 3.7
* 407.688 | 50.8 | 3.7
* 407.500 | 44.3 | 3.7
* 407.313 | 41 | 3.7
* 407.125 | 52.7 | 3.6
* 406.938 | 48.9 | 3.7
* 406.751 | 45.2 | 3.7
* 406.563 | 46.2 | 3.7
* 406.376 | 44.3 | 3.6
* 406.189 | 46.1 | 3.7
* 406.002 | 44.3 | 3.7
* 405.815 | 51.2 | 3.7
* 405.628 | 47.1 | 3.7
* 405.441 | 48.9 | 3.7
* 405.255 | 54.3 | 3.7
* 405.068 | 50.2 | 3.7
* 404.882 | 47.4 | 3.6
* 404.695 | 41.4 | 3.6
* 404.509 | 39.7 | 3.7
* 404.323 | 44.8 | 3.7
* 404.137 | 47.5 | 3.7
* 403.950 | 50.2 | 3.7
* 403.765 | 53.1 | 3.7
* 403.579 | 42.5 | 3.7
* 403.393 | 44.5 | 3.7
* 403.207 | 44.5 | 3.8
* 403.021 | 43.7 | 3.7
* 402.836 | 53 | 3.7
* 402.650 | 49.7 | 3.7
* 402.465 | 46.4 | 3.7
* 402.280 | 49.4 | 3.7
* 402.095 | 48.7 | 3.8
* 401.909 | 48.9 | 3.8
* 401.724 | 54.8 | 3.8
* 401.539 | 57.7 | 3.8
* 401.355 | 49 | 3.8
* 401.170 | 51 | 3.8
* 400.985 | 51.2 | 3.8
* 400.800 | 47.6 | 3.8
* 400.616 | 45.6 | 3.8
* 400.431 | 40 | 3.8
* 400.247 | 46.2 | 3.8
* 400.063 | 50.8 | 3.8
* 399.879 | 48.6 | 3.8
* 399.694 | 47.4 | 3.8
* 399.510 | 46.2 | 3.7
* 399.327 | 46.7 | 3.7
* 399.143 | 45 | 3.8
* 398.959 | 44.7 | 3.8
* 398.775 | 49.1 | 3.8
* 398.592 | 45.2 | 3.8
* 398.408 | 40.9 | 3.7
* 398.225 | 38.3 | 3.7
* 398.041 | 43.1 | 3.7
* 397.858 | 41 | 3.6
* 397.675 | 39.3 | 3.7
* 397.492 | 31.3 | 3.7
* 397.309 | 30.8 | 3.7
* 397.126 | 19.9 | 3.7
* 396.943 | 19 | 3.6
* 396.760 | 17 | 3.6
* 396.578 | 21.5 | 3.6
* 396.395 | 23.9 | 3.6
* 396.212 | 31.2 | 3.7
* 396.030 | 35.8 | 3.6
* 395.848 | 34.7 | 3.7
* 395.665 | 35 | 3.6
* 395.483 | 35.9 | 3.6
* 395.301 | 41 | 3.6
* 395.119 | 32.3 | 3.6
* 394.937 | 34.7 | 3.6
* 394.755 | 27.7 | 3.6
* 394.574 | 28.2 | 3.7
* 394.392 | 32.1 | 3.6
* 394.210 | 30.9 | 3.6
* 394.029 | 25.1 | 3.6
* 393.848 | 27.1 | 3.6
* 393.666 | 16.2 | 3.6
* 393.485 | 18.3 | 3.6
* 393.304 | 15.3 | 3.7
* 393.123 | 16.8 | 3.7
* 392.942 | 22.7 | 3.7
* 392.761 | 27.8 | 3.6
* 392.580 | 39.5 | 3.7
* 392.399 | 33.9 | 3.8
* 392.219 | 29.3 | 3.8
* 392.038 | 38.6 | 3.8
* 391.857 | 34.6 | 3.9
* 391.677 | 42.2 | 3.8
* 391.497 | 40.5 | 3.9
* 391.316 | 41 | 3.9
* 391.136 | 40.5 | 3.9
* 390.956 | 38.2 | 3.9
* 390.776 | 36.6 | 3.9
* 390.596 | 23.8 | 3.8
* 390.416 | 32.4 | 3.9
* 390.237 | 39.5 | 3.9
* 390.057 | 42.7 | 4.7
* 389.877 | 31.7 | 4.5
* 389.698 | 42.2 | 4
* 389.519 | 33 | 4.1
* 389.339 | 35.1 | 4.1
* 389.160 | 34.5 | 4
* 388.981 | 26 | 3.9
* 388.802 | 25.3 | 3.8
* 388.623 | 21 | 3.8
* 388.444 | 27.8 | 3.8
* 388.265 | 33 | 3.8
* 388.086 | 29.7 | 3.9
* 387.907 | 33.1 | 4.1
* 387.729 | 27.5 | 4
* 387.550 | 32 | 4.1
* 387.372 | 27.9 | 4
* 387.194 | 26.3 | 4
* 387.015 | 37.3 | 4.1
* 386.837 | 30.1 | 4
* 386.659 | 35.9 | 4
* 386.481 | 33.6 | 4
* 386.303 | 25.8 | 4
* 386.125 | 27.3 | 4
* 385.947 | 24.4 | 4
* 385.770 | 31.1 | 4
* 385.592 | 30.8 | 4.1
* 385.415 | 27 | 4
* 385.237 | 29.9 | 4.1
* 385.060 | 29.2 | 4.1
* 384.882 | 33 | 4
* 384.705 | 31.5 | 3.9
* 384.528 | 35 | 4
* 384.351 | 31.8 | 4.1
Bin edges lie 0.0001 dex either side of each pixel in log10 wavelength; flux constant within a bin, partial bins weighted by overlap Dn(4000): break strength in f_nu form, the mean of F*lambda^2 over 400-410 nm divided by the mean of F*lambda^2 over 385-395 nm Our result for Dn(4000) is 1.68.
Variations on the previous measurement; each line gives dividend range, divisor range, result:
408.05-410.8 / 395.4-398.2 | 1.60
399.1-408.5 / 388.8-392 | 1.43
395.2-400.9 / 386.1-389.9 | 1.31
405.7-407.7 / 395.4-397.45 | 1.77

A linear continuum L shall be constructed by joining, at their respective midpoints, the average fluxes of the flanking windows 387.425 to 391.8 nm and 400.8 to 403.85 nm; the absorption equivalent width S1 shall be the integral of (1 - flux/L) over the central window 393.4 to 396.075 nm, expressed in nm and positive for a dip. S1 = 0.65 nm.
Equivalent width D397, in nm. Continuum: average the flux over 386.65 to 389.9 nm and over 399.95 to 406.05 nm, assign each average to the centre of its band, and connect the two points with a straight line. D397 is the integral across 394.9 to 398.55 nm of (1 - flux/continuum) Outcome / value 0.74 nm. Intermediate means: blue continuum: 30.9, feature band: 32.5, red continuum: 48.1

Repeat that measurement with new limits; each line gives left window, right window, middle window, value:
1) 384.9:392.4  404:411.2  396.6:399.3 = 0.242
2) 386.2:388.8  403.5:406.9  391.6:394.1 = 0.521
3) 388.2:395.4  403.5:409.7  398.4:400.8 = -0.355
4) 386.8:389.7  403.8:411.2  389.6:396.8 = 0.573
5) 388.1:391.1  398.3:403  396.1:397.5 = 0.611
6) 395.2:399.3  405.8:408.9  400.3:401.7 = -0.323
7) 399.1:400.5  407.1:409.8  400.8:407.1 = -0.069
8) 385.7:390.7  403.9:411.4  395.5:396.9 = 0.332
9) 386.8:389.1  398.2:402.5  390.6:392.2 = -0.166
